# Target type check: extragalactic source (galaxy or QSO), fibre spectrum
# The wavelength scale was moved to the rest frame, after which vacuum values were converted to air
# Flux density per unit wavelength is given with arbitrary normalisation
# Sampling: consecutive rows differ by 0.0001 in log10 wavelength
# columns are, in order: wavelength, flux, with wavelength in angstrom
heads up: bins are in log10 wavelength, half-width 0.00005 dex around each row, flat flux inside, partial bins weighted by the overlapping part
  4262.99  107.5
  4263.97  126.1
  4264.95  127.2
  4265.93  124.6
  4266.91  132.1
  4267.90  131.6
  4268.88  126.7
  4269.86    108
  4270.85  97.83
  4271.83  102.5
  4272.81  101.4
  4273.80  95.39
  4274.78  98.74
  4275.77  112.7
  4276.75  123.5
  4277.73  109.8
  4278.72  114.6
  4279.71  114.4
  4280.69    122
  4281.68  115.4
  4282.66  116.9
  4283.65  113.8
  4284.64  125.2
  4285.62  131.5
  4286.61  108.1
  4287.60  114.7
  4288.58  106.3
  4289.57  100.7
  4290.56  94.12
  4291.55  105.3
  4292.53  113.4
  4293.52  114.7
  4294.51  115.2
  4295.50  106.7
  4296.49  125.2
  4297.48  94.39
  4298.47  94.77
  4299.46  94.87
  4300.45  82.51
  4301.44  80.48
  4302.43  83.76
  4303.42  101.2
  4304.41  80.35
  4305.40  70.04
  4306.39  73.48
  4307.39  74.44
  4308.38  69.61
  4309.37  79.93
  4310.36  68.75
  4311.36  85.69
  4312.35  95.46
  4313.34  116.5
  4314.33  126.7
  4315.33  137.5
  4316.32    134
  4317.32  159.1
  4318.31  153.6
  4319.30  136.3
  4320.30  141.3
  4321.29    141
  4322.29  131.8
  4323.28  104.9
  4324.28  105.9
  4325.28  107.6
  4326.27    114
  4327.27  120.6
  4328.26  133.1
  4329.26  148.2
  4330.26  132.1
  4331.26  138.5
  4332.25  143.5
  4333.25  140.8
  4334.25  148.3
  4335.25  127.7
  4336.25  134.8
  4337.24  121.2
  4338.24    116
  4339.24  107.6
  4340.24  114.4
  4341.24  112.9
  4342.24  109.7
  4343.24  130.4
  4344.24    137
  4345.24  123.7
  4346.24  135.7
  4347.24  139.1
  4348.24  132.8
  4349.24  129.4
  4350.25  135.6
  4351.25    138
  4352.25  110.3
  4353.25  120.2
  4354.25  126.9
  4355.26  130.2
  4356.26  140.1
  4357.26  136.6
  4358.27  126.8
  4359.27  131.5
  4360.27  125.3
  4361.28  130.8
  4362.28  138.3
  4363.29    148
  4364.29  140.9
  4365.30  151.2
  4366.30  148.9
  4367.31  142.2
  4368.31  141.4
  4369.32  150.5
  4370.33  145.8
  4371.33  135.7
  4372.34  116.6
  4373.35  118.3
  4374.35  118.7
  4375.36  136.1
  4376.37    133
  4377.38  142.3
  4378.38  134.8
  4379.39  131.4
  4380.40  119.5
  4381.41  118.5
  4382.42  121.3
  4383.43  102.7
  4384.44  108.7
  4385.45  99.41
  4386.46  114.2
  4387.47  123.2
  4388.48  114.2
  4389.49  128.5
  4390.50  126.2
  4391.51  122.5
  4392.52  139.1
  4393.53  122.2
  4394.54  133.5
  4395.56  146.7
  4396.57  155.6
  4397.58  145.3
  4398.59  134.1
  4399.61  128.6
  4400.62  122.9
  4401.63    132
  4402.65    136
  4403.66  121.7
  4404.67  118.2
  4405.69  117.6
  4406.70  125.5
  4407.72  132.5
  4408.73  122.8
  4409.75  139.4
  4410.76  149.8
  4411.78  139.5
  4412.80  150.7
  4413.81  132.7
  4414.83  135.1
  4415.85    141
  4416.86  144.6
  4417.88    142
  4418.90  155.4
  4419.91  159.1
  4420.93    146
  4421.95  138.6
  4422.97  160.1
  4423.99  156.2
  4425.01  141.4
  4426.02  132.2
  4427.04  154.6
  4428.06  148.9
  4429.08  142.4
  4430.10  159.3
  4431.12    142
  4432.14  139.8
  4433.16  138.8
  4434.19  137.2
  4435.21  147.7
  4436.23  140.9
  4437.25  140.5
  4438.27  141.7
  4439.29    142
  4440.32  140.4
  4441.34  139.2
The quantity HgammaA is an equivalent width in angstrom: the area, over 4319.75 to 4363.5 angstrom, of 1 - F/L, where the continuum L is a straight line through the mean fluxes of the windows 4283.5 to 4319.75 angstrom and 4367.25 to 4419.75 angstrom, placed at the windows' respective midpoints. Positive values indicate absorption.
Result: -4.8 angstrom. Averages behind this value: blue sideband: 104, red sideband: 131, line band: 129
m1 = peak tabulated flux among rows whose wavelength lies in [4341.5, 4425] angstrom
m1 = 160.1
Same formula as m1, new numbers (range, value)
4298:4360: 159.1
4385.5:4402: 155.6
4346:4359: 140.1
